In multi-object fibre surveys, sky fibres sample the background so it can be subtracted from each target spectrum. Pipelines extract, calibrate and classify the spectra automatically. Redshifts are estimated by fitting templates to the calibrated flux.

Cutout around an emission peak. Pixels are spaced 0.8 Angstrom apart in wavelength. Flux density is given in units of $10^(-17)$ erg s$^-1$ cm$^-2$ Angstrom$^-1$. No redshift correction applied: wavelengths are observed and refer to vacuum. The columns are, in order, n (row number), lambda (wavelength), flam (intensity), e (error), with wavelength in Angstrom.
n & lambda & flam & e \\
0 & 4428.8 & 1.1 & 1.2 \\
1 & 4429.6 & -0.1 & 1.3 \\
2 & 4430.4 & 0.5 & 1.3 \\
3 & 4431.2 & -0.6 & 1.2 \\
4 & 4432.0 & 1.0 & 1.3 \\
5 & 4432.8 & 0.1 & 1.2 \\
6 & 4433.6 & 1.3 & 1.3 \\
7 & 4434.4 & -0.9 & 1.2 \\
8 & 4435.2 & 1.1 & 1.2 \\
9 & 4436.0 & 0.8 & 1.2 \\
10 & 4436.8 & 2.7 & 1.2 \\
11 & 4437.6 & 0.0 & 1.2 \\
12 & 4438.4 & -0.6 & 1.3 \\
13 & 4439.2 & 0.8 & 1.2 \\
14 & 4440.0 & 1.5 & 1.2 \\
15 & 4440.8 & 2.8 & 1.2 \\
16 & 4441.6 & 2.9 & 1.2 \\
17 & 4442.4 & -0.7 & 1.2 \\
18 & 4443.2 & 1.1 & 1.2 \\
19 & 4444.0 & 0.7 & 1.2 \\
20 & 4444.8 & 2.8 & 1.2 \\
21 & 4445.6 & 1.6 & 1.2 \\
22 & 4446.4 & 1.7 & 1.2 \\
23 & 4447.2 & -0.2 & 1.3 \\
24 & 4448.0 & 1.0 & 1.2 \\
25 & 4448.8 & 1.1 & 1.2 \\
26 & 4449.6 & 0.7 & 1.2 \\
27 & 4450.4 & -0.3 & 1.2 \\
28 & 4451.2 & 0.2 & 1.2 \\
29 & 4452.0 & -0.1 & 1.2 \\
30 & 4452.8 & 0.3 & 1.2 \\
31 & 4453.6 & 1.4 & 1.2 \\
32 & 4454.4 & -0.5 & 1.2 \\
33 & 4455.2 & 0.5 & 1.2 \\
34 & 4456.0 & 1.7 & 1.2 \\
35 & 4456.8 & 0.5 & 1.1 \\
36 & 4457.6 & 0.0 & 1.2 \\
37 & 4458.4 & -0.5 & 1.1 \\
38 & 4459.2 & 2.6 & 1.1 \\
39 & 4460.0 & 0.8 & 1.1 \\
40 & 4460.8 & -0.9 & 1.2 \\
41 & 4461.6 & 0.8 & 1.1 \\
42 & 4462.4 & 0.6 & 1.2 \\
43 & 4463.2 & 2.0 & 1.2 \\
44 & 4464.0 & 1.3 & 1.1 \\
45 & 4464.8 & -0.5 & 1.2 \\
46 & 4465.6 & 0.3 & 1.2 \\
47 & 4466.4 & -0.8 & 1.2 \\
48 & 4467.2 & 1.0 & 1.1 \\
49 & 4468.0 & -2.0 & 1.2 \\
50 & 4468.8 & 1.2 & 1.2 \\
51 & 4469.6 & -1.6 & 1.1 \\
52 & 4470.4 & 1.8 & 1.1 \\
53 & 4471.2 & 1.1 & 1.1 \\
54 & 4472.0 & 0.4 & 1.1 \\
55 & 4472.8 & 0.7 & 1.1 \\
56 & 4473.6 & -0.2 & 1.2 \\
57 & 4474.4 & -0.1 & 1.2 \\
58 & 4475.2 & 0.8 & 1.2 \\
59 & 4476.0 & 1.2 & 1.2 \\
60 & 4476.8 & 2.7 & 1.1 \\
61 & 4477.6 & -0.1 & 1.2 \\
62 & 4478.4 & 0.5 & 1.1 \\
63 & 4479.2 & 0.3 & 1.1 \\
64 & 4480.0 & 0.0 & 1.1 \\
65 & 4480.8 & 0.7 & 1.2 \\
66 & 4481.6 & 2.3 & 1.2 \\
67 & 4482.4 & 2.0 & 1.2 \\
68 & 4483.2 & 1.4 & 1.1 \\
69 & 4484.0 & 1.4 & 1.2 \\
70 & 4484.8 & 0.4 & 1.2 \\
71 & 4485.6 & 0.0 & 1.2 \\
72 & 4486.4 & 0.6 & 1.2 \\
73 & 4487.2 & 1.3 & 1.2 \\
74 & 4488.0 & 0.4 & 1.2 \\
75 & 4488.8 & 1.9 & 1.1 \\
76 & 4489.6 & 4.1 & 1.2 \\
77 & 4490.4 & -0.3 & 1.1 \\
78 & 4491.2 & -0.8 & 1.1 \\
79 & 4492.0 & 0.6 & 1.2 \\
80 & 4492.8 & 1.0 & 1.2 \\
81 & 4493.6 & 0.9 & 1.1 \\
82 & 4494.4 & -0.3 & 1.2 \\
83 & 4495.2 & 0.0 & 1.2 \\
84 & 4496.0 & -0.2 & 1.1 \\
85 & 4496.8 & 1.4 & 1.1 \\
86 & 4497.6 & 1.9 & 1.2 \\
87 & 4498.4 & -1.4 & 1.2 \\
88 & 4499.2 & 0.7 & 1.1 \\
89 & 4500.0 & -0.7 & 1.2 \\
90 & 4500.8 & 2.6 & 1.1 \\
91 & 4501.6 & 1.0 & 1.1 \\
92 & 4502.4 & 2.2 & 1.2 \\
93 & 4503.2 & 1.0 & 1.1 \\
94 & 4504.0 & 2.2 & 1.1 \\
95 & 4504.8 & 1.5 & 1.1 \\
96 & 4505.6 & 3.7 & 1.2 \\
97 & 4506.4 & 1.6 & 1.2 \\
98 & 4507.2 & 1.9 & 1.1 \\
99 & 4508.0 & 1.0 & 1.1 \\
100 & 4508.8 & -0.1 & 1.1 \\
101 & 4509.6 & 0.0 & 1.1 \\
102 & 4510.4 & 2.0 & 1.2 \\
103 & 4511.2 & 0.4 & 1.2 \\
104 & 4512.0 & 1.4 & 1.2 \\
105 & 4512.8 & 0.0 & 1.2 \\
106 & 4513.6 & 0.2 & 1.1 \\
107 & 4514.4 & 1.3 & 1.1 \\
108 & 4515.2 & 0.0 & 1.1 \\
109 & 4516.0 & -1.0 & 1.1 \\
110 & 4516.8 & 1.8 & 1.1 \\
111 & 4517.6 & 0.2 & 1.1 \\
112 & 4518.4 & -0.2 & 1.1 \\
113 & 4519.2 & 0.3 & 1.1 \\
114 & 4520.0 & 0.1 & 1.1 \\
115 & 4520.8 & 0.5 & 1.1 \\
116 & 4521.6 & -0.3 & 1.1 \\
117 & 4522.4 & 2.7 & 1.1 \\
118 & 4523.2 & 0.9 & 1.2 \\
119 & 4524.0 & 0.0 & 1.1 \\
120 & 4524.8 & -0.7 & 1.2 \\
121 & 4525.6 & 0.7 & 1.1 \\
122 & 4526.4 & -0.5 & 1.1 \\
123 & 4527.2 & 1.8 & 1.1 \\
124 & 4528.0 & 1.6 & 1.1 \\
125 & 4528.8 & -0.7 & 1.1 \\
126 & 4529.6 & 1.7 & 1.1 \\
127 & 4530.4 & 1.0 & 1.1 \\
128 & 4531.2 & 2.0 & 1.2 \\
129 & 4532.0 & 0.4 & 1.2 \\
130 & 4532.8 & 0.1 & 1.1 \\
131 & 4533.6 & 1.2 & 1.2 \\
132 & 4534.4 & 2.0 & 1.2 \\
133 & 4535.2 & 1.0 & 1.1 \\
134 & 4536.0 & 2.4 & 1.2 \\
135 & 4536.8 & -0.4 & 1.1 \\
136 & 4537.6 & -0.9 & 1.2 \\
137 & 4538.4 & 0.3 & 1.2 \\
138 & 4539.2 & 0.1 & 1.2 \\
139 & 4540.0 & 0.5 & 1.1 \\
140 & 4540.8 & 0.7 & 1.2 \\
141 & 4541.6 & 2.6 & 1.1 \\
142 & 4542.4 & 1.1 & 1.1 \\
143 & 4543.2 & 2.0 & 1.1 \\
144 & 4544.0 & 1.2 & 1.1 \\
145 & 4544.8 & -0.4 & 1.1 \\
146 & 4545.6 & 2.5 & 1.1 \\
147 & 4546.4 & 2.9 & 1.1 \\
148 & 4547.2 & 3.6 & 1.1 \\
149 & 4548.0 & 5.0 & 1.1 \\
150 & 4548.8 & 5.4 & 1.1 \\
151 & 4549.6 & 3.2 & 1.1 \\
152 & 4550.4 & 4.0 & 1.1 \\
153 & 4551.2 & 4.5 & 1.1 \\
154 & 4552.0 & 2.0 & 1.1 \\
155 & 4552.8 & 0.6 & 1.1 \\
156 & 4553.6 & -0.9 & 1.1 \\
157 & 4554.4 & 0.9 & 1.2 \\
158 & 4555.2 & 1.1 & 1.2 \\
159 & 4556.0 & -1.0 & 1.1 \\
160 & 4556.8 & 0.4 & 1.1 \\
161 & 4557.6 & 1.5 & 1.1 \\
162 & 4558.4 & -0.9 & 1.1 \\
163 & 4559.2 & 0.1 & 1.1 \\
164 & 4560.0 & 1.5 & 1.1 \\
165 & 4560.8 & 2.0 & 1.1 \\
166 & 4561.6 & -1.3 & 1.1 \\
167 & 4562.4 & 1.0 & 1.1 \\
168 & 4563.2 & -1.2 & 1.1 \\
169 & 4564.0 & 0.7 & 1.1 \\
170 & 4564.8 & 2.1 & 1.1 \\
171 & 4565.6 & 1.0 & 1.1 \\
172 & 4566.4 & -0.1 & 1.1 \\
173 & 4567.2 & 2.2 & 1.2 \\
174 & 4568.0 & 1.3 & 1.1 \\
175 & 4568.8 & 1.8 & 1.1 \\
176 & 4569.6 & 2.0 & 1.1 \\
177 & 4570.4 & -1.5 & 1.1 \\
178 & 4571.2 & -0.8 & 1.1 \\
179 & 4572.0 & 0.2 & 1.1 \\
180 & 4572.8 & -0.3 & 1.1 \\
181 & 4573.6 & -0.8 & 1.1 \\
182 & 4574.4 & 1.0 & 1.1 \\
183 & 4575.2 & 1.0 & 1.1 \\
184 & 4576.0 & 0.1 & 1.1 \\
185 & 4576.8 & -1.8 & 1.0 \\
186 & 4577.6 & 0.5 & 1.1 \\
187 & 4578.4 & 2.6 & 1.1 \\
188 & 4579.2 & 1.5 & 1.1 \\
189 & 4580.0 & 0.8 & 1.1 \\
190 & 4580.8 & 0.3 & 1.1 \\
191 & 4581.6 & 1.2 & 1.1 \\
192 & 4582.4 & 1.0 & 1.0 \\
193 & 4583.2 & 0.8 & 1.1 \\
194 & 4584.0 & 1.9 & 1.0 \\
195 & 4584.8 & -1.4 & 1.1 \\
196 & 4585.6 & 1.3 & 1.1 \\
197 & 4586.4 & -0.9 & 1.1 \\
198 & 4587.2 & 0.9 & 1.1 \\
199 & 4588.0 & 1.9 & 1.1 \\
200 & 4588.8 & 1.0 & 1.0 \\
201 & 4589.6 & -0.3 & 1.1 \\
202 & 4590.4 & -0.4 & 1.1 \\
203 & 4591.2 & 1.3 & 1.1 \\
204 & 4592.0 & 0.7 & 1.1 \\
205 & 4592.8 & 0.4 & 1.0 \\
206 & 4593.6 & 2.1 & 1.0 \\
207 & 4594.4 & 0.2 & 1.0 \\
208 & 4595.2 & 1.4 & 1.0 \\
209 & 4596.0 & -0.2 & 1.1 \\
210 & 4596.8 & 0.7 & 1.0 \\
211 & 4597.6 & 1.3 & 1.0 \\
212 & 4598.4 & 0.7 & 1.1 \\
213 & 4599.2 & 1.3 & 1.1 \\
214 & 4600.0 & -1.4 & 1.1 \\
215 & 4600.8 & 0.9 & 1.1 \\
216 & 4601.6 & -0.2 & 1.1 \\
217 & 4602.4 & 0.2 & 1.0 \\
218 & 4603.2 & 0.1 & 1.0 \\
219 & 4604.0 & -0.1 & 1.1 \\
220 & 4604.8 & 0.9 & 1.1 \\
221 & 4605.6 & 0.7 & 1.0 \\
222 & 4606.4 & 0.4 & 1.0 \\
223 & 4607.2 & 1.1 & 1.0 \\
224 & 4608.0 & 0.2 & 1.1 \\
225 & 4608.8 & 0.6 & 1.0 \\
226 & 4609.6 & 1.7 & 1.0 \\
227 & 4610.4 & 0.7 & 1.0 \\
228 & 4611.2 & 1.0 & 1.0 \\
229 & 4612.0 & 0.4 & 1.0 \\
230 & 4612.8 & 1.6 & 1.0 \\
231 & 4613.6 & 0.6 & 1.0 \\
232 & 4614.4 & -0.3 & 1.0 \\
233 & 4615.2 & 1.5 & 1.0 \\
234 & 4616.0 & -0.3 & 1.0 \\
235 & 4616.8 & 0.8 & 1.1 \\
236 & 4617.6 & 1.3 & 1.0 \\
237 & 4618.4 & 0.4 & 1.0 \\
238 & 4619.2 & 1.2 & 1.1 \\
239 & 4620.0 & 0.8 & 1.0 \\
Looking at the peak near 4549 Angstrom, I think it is [O II]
